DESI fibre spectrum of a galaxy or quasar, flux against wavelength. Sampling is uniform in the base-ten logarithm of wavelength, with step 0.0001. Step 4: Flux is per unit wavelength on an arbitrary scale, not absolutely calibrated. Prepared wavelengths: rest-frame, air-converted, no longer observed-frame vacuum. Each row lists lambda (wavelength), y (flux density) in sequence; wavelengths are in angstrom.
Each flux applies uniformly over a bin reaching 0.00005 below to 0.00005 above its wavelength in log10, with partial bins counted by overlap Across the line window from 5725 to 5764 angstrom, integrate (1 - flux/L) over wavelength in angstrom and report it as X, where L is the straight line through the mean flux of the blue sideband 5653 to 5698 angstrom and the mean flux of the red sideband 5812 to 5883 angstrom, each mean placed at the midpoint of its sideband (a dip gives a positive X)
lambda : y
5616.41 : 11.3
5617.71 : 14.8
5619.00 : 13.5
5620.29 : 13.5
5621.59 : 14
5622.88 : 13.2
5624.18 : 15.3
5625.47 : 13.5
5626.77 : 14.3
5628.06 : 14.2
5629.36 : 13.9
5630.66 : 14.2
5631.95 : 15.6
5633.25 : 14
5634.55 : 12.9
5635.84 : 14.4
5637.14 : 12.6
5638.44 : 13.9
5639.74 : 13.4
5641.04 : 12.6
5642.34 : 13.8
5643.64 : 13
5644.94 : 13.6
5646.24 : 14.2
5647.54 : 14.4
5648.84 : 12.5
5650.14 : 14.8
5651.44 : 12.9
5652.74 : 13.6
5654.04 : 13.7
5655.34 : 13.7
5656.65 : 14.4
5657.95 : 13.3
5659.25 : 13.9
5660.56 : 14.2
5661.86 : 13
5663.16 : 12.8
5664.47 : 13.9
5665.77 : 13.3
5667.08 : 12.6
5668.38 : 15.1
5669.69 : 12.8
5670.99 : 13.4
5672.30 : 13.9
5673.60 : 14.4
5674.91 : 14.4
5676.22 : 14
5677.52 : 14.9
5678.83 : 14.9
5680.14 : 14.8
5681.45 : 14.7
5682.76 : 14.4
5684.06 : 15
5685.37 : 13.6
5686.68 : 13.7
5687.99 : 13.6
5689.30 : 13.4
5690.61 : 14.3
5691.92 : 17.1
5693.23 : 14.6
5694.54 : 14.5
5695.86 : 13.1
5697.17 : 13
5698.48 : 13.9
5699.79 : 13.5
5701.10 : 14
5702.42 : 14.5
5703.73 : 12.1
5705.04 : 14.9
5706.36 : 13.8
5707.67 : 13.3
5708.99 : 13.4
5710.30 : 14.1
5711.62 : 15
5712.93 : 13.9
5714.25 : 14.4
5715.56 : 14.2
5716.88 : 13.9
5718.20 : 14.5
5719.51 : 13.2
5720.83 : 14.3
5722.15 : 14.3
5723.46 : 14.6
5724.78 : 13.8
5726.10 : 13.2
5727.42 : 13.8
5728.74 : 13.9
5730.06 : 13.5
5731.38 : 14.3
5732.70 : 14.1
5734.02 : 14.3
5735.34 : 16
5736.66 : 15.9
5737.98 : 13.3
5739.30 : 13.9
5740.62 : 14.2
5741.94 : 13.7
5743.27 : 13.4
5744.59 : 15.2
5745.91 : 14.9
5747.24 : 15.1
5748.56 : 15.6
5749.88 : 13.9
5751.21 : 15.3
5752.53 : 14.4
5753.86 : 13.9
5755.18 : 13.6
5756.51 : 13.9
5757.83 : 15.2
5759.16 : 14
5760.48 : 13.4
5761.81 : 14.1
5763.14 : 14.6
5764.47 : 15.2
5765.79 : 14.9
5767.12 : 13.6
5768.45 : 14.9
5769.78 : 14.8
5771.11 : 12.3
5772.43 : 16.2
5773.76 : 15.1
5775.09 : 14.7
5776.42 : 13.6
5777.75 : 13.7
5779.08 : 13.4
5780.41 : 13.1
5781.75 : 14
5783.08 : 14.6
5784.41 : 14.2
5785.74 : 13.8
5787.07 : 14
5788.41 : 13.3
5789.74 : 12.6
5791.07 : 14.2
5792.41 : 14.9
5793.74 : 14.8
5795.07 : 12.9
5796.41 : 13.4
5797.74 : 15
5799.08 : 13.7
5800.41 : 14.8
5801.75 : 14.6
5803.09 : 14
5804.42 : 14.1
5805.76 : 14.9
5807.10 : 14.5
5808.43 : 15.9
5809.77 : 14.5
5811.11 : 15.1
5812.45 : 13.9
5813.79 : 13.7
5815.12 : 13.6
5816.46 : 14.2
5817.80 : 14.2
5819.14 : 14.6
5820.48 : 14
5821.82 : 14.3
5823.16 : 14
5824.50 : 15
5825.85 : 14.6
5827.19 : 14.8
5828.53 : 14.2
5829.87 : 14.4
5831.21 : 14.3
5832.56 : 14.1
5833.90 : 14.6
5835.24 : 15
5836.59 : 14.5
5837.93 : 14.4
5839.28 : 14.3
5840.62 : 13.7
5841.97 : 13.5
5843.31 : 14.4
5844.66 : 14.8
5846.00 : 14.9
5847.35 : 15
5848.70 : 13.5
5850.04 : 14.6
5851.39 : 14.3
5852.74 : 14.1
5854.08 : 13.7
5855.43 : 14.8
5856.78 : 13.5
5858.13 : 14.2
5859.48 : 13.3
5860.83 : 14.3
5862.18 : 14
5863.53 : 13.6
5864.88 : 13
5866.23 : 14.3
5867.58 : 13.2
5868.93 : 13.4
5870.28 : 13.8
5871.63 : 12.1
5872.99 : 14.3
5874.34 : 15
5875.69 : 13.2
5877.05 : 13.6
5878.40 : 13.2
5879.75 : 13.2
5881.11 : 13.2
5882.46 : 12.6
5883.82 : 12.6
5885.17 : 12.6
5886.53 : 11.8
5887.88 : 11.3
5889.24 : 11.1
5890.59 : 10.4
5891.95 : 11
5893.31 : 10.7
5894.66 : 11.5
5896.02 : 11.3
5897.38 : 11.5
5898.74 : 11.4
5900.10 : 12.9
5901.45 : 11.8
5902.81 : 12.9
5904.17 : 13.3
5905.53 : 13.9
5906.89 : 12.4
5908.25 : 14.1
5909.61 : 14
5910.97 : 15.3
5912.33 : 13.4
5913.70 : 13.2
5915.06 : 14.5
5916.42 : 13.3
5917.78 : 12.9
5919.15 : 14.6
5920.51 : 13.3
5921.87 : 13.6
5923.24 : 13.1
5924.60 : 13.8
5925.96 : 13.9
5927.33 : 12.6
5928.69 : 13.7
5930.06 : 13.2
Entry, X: -0.8 angstrom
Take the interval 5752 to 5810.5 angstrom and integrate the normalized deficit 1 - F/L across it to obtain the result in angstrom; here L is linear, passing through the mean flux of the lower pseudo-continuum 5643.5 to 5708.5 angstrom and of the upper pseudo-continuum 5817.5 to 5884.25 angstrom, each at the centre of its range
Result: -1.0 angstrom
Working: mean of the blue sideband 13.9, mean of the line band 14.2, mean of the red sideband 14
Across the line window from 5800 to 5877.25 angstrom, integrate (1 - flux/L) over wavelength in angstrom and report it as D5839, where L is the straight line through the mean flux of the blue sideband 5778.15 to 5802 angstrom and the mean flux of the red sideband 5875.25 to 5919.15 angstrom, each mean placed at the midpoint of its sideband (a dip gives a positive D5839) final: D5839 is -4.8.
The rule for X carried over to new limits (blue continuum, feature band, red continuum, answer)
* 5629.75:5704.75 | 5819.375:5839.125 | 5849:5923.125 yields -1.65 angstrom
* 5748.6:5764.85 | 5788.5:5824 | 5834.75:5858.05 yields 0.16 angstrom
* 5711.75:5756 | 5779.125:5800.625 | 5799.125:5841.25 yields 0.65 angstrom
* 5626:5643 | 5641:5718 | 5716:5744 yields 0.17 angstrom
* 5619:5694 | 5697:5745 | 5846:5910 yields -1.27 angstrom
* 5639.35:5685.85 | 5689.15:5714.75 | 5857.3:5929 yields -0.65 angstrom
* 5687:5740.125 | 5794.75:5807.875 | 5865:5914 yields -0.80 angstrom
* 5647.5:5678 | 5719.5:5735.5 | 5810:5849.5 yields -0.13 angstrom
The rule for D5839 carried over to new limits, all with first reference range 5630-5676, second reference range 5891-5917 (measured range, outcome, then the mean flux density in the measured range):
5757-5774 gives -1.54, 14.5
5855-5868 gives -0.93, 13.8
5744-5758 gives -1.36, 14.6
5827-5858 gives -3.21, 14.3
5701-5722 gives -0.79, 14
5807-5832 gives -2.59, 14.4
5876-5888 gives 0.06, 12.8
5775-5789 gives -0.66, 13.8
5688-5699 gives -0.54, 14.2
